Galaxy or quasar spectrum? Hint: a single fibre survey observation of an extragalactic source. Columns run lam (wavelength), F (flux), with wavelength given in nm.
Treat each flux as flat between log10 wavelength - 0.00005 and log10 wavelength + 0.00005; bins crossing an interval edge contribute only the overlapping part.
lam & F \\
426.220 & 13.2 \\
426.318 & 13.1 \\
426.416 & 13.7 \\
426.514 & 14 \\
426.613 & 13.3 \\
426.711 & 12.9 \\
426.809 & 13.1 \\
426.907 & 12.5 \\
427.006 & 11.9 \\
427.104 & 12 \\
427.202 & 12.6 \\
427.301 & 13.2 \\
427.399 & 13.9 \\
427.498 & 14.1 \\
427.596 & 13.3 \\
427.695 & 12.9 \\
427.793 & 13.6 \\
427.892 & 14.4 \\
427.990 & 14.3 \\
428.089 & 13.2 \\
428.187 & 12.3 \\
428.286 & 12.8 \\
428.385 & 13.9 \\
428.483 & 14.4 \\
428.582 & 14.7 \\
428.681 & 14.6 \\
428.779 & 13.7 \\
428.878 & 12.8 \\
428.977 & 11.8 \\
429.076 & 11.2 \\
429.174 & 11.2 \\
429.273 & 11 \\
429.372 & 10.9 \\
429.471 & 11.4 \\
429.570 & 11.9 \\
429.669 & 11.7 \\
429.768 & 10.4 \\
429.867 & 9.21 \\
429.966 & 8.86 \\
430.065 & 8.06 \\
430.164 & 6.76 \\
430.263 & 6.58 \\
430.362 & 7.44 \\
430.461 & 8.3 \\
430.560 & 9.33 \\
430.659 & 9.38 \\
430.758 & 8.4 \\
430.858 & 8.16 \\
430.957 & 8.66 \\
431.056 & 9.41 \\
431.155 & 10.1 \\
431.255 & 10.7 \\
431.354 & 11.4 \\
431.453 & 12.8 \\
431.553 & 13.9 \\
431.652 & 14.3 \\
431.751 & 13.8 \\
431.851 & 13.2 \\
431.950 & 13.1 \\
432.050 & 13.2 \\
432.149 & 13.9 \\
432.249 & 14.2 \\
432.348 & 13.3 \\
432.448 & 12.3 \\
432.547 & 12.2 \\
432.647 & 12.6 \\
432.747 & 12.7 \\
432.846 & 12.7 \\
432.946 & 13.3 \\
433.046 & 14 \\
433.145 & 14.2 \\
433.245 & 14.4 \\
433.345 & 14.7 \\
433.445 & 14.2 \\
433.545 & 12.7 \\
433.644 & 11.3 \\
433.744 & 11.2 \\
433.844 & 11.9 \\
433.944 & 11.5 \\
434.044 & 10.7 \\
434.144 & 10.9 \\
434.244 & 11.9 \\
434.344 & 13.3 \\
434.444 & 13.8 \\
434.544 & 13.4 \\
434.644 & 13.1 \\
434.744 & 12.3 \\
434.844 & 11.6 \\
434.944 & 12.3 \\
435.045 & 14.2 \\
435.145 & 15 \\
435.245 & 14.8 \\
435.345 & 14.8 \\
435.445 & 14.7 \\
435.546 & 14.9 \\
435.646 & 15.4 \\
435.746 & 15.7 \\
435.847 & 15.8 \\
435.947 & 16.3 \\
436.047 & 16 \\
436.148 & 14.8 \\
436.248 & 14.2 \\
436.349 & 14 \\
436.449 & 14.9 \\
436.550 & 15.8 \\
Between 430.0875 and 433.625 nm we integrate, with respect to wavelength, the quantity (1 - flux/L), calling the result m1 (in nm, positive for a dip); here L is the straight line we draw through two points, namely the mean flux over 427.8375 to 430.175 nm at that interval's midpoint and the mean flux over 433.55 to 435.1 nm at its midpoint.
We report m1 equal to 0.13 nm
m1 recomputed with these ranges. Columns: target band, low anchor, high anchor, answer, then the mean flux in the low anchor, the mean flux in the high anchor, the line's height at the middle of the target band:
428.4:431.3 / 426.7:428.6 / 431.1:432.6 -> 0.585 nm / 13.3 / 12.8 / 13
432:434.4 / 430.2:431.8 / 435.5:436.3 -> -0.074 nm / 10.1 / 15.4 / 12.5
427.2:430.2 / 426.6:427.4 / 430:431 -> -0.490 nm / 12.7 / 8.12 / 10.5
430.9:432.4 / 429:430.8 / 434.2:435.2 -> -0.203 nm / 9.6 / 13.1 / 10.9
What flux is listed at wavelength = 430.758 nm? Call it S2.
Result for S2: 8.4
